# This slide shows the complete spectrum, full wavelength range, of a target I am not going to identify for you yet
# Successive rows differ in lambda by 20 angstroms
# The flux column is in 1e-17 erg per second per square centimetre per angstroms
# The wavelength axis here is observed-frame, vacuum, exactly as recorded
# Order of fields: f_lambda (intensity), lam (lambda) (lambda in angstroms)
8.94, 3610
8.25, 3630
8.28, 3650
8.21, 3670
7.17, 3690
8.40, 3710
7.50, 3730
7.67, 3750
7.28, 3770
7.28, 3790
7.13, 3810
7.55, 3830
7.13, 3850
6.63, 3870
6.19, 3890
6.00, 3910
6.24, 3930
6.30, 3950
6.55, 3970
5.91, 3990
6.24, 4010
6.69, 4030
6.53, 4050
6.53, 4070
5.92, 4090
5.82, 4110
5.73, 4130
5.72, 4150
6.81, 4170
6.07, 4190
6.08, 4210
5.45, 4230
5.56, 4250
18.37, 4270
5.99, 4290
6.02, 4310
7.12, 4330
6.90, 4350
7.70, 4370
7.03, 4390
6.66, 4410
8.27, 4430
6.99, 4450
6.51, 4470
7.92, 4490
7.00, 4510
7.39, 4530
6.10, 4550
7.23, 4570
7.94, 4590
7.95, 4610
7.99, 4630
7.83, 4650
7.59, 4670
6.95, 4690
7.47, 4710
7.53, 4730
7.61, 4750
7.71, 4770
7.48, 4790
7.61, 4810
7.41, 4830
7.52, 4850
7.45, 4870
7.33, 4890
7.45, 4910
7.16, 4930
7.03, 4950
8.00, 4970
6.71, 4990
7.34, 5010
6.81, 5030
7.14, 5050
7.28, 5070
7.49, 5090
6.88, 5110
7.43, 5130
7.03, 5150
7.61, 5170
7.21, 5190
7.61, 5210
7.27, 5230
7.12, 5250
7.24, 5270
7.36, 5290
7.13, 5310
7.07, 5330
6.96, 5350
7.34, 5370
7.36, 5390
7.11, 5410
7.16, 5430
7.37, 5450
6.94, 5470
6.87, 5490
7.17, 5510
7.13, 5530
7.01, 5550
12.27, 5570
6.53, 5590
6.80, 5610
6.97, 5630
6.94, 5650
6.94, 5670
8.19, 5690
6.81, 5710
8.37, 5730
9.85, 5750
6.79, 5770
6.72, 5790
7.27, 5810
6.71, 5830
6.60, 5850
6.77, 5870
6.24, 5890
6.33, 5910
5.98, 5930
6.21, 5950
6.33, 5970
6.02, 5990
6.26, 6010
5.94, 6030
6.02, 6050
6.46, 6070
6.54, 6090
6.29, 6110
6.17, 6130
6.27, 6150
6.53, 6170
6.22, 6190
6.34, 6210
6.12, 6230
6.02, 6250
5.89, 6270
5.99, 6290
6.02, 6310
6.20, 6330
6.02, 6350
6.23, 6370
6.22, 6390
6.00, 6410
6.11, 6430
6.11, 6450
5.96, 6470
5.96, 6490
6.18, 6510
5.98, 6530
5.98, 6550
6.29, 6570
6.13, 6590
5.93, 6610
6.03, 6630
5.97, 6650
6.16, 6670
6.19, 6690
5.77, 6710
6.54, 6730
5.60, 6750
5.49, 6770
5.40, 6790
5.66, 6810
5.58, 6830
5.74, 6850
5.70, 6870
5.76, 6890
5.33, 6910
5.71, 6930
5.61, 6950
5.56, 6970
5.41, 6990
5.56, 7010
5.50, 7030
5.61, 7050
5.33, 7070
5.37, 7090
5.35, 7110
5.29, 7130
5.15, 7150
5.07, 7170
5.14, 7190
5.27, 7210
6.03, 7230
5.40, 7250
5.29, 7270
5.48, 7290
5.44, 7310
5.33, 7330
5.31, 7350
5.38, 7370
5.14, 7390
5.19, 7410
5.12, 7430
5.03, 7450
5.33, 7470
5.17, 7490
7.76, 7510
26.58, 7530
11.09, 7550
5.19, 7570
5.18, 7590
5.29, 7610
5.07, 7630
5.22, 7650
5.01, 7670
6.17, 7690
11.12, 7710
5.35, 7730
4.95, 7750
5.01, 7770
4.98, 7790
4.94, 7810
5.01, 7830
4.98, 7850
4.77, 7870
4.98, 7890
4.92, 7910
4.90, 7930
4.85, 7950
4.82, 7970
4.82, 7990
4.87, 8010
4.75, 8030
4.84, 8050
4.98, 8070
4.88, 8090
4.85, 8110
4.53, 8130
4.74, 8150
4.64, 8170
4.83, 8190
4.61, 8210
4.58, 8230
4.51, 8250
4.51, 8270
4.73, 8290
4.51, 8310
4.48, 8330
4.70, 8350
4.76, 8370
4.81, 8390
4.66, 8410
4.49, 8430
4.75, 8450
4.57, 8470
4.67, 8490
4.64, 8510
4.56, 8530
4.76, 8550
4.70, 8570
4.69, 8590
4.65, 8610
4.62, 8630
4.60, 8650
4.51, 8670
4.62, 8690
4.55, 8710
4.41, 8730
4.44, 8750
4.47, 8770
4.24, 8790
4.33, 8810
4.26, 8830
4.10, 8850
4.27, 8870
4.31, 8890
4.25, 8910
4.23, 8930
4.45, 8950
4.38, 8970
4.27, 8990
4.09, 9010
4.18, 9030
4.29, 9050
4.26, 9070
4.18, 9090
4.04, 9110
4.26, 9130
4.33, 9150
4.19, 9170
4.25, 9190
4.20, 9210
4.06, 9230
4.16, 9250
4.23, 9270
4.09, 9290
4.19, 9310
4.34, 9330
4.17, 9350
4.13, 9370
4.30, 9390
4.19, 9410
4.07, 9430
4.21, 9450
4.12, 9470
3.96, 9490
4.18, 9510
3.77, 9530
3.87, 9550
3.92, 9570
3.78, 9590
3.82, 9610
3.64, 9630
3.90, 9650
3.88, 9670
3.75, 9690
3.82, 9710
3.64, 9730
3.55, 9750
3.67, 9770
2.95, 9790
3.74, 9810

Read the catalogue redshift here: 0.146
